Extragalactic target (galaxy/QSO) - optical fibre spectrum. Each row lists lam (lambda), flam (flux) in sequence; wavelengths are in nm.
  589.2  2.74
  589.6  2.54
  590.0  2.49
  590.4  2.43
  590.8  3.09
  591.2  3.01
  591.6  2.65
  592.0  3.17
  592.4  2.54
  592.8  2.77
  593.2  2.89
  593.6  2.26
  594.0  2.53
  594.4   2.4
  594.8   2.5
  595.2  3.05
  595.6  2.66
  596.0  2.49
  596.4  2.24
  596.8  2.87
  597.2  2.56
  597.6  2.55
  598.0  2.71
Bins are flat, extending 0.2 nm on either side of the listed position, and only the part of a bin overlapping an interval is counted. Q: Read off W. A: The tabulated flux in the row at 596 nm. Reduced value 2.49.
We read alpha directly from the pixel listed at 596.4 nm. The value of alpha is 2.24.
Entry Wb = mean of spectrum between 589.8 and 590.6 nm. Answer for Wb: 2.46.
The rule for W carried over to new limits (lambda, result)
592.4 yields 2.54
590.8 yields 3.09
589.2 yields 2.74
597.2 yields 2.56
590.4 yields 2.43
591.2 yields 3.01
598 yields 2.71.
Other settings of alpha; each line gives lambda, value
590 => 2.49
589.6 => 2.54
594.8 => 2.5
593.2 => 2.89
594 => 2.53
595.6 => 2.66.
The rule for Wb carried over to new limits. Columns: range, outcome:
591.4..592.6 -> 2.79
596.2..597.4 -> 2.56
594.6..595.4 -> 2.77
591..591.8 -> 2.83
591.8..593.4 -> 2.84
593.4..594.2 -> 2.4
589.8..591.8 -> 2.73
